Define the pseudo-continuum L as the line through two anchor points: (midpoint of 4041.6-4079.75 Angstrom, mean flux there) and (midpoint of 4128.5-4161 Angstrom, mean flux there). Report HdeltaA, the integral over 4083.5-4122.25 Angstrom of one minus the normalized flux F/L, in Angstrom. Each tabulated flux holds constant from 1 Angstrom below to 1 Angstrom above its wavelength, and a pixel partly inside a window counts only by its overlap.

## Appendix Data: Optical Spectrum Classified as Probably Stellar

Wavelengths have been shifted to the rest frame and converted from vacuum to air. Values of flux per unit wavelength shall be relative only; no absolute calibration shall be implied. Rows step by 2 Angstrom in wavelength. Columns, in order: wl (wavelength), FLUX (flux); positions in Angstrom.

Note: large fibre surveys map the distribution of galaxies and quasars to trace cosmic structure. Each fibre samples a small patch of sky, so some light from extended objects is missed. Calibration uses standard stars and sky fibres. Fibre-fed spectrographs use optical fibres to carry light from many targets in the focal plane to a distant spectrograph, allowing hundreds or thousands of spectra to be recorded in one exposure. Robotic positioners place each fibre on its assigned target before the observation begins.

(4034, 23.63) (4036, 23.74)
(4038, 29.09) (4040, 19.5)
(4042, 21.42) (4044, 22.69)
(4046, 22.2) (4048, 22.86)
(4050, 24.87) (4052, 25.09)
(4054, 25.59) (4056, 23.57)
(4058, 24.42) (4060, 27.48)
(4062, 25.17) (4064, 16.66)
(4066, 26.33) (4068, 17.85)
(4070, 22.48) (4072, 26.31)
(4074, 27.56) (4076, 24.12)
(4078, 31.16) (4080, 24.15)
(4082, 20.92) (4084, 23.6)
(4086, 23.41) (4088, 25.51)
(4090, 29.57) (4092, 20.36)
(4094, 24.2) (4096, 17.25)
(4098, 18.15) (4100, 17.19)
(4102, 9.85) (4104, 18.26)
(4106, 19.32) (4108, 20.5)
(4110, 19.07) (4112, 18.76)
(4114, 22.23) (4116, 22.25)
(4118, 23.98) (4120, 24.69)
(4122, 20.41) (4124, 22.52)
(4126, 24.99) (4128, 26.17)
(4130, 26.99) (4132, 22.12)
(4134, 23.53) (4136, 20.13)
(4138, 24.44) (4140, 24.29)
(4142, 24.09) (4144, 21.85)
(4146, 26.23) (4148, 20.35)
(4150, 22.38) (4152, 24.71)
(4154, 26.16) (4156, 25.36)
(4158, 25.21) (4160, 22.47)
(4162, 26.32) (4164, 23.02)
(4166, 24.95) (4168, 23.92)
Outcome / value 5.0 Angstrom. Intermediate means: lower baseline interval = 24.1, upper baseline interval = 23.8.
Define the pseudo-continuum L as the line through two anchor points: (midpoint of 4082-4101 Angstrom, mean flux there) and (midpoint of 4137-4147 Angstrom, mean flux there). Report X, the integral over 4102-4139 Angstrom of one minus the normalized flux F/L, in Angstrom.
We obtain 2.24 Angstrom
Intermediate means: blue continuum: 22.1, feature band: 21.9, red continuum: 24.2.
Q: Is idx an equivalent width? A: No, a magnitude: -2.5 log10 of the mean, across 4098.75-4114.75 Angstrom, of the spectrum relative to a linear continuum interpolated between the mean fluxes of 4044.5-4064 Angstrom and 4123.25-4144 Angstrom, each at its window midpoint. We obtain 0.305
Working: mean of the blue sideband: 24.1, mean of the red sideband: 23.8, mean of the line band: 18.1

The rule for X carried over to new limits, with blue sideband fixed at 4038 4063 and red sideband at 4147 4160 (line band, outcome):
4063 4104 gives 2.9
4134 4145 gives 0.4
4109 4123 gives 1.3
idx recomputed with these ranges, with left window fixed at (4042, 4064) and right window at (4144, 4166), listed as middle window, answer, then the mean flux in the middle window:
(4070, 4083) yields -0.066 mag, 25.5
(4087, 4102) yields 0.147 mag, 21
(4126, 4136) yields -0.008 mag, 24.3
